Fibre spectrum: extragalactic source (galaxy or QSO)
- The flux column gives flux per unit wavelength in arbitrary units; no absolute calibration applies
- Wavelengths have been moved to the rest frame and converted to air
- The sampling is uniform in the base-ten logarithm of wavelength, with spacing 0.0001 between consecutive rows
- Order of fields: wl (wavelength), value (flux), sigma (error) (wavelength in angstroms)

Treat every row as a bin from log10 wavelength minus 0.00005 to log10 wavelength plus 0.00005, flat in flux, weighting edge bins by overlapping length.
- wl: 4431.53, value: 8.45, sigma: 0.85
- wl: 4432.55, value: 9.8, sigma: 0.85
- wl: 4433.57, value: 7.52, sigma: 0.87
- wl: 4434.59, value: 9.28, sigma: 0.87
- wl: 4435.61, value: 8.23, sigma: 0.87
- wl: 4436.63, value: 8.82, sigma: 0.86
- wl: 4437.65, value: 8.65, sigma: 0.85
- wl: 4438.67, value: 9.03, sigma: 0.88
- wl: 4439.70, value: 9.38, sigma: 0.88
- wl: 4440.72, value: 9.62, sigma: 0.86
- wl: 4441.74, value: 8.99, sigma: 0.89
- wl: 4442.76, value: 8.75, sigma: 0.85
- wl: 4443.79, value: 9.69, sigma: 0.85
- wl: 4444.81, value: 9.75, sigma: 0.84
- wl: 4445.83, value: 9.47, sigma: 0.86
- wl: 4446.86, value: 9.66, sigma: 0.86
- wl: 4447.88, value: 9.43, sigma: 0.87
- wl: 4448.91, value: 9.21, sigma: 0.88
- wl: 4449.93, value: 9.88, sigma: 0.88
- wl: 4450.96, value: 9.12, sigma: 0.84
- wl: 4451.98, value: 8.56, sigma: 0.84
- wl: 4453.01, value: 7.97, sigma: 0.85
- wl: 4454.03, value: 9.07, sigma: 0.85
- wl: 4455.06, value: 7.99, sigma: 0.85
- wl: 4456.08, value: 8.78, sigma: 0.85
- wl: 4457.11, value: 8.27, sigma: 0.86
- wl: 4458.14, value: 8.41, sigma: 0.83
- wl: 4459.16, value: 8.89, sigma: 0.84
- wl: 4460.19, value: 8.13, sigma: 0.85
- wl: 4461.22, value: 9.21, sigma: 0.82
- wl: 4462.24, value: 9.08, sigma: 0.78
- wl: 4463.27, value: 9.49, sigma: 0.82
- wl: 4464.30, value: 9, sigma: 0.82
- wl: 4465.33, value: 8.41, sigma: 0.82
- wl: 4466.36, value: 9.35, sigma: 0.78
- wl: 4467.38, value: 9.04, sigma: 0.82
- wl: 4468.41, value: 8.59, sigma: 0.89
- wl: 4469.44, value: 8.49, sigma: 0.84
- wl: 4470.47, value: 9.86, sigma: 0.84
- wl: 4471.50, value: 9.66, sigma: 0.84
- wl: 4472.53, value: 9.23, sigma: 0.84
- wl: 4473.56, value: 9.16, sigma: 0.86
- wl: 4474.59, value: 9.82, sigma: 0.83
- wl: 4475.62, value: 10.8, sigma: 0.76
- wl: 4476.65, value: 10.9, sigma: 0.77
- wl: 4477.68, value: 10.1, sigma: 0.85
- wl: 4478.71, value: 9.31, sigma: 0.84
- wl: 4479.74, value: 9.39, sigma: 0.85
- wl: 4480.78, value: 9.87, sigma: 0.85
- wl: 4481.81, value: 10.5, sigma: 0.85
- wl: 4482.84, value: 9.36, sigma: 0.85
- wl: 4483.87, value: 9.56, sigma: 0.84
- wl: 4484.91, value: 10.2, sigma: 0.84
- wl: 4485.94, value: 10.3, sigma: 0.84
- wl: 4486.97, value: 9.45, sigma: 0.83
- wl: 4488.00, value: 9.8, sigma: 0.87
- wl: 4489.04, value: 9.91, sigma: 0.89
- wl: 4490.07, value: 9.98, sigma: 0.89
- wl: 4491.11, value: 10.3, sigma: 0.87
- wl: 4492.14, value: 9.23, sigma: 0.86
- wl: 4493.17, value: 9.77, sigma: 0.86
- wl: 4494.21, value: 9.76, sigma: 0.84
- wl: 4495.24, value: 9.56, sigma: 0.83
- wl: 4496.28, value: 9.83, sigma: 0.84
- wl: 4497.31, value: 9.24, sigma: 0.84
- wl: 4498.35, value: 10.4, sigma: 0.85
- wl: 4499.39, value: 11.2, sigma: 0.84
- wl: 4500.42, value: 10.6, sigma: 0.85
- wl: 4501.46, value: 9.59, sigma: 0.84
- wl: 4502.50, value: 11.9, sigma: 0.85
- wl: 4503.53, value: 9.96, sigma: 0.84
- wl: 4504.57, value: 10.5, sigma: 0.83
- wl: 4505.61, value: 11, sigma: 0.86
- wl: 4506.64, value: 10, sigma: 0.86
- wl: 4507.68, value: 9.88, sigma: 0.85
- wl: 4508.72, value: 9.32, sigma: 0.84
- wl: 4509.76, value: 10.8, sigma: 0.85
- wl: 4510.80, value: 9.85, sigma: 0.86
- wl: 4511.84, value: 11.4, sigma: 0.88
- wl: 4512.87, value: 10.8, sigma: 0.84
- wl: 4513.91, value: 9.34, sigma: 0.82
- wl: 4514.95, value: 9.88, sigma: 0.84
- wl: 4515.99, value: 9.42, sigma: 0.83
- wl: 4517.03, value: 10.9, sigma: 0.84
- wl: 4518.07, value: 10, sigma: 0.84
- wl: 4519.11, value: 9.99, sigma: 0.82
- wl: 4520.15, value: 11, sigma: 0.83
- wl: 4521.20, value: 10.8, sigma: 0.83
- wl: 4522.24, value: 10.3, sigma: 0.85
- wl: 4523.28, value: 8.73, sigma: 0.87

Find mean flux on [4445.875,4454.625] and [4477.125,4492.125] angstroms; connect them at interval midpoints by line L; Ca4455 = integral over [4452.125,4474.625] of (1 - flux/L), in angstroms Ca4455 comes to 1.2 angstroms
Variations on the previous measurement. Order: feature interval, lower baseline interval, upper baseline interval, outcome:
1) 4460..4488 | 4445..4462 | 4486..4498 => -0.48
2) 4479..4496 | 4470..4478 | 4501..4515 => 0.49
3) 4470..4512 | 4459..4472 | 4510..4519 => -1.67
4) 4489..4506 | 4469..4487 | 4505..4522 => -0.18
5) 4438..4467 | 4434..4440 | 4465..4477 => 0.33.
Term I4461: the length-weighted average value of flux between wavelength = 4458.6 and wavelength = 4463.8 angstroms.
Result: 8.96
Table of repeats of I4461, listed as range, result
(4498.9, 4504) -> 10.7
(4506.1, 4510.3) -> 10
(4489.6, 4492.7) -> 9.84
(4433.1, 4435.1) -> 8.42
